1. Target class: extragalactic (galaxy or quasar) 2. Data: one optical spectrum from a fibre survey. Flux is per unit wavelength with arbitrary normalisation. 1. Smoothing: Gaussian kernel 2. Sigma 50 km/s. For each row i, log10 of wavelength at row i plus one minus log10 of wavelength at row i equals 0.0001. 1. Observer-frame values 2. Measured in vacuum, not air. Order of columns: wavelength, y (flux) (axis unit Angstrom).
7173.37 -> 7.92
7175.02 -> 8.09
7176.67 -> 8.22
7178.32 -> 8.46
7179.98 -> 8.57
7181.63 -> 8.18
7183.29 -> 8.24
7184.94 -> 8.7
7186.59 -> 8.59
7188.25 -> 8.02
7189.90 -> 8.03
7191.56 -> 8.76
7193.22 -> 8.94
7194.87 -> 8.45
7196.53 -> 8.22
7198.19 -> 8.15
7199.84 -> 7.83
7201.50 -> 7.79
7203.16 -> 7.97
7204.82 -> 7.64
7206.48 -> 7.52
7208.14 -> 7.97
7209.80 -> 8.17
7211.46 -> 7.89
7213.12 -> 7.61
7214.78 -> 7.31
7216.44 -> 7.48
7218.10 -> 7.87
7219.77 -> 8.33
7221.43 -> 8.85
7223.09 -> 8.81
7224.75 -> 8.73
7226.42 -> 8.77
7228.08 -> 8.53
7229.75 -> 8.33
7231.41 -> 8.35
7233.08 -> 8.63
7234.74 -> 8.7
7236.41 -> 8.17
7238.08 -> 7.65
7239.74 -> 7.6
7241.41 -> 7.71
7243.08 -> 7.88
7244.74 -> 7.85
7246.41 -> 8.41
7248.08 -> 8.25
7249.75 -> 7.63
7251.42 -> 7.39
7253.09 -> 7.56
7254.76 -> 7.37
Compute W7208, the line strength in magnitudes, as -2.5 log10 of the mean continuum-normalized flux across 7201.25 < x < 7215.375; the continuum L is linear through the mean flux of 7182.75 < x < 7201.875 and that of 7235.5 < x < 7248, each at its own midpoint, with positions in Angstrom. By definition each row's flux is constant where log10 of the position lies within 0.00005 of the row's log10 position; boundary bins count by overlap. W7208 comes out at 0.06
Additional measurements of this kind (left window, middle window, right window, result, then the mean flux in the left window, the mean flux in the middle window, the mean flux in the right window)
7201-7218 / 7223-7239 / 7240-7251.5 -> -0.08 mag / 7.74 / 8.45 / 7.89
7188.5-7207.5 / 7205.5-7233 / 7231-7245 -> -0.01 mag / 8.11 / 8.17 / 8.06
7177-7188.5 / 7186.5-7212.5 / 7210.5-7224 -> 0.02 mag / 8.4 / 8.1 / 8.03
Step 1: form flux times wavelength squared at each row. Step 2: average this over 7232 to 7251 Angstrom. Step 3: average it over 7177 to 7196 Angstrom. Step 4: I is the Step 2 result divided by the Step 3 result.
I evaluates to 1.0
